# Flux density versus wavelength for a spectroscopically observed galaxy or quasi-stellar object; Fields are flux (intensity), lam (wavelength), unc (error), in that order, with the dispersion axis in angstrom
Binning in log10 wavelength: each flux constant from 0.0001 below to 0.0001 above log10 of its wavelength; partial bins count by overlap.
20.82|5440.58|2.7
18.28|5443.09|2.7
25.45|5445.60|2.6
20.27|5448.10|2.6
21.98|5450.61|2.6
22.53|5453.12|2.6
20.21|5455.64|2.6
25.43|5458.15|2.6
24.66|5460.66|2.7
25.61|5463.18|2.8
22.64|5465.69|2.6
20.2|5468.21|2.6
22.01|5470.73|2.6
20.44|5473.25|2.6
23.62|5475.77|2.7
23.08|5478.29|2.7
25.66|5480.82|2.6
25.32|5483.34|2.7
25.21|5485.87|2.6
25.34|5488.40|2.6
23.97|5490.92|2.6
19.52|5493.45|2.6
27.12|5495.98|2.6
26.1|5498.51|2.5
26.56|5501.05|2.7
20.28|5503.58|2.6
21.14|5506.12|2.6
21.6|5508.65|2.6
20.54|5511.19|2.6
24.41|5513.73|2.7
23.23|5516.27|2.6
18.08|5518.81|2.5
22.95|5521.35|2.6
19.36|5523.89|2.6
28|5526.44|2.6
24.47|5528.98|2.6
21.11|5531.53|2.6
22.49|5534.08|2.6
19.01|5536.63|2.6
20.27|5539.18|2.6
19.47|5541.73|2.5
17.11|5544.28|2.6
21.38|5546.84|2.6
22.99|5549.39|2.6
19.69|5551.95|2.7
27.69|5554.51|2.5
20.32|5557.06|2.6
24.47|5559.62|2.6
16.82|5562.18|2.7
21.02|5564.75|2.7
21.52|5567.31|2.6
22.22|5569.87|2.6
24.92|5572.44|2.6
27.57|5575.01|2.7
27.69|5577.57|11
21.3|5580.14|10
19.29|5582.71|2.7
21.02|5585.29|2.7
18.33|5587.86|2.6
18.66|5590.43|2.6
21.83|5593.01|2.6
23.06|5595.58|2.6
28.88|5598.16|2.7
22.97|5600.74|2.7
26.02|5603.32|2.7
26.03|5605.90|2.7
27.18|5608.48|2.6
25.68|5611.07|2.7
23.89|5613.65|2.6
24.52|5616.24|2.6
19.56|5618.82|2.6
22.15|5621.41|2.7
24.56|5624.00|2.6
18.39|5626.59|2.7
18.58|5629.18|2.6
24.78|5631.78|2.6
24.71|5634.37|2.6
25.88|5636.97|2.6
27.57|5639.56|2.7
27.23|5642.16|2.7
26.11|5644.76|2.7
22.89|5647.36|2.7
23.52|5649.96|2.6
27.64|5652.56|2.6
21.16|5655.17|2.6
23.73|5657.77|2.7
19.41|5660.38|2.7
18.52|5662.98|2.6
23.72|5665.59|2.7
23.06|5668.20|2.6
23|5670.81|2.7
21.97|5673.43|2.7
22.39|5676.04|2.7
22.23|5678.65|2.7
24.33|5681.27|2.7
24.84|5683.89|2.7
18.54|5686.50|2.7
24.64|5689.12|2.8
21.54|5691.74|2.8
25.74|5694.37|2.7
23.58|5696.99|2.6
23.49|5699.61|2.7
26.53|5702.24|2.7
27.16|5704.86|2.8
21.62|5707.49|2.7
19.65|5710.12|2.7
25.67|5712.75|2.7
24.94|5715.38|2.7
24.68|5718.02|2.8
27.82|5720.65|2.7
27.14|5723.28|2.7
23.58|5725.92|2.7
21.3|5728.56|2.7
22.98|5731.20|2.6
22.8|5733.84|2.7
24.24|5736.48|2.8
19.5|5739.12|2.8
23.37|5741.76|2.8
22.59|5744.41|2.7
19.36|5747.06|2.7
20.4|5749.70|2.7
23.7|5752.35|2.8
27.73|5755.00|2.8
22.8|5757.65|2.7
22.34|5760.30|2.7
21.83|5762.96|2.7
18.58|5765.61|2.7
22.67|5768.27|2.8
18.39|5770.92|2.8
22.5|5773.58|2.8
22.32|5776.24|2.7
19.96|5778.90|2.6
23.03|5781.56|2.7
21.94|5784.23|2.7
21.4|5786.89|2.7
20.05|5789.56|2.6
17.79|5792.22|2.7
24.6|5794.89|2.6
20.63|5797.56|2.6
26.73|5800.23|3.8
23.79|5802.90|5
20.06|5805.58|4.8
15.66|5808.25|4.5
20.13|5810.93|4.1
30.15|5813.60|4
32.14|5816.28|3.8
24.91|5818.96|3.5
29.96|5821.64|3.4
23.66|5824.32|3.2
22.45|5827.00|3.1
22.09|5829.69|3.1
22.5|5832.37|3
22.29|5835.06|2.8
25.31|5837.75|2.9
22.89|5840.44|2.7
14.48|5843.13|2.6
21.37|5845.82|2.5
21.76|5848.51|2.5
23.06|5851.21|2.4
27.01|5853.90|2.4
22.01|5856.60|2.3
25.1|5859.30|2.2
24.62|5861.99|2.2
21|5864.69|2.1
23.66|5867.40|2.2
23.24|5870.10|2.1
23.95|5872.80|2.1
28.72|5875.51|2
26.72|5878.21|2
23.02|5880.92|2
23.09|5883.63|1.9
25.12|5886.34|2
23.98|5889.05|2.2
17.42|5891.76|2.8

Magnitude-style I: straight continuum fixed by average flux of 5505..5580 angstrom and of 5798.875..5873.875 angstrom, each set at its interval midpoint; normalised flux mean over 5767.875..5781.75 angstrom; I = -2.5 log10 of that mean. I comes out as 0.09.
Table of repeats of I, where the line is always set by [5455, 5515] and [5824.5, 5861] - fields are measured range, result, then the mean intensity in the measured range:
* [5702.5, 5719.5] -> -0.06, 24.2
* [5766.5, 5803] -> 0.05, 21.7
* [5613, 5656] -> -0.03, 23.7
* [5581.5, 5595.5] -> 0.15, 20.1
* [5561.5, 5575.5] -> 0.04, 22.3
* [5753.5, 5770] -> 0.01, 22.6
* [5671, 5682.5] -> 0.01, 22.7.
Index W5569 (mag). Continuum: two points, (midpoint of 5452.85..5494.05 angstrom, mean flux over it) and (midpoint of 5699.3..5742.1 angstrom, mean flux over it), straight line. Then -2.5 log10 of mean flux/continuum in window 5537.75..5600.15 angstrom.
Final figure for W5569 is 0.075 mag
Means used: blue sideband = 23.3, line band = 22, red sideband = 23.9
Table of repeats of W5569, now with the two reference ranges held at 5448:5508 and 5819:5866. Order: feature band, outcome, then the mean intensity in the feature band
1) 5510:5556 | 0.07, 21.8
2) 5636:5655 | -0.10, 25.6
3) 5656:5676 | 0.06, 21.9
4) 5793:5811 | 0.07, 21.6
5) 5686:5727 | -0.05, 24.3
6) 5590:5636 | -0.01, 23.5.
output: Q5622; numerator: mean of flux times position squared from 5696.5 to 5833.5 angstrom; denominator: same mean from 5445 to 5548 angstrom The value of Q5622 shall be 1.12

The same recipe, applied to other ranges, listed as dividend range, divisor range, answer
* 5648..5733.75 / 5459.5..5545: 1.11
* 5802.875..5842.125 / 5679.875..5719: 1.04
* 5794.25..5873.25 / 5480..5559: 1.16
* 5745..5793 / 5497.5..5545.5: 1.08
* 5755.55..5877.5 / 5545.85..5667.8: 1.06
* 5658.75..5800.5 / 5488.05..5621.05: 1.06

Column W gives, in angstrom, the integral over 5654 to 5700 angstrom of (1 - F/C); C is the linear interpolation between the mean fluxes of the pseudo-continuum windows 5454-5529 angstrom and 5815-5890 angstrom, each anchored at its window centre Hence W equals 2.0 angstrom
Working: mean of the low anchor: 23.2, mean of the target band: 22.5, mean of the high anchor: 23.9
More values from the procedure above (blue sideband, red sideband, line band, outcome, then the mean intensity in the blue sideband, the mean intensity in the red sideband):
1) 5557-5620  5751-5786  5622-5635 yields 0.4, 23.1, 22.1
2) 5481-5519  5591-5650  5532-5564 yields 3.7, 23.4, 24.1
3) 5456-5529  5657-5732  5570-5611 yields -0.6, 23.3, 23.4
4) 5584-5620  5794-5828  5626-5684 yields 0.8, 23.4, 24.2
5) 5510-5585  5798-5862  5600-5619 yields -2.1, 22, 23.4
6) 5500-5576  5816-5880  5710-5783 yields 1.4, 22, 23.8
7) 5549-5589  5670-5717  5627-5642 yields -0.8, 22.3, 23.4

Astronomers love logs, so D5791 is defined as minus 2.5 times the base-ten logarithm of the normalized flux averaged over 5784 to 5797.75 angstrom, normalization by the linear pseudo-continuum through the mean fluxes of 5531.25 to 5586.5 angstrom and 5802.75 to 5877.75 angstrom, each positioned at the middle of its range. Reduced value 0.11 mag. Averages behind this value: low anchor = 21.8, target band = 21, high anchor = 23.5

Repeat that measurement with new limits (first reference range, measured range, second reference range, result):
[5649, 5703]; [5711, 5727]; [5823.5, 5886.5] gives -0.11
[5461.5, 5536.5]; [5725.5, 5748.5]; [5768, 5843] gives 0.03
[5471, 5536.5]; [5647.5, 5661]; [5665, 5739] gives 0.01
